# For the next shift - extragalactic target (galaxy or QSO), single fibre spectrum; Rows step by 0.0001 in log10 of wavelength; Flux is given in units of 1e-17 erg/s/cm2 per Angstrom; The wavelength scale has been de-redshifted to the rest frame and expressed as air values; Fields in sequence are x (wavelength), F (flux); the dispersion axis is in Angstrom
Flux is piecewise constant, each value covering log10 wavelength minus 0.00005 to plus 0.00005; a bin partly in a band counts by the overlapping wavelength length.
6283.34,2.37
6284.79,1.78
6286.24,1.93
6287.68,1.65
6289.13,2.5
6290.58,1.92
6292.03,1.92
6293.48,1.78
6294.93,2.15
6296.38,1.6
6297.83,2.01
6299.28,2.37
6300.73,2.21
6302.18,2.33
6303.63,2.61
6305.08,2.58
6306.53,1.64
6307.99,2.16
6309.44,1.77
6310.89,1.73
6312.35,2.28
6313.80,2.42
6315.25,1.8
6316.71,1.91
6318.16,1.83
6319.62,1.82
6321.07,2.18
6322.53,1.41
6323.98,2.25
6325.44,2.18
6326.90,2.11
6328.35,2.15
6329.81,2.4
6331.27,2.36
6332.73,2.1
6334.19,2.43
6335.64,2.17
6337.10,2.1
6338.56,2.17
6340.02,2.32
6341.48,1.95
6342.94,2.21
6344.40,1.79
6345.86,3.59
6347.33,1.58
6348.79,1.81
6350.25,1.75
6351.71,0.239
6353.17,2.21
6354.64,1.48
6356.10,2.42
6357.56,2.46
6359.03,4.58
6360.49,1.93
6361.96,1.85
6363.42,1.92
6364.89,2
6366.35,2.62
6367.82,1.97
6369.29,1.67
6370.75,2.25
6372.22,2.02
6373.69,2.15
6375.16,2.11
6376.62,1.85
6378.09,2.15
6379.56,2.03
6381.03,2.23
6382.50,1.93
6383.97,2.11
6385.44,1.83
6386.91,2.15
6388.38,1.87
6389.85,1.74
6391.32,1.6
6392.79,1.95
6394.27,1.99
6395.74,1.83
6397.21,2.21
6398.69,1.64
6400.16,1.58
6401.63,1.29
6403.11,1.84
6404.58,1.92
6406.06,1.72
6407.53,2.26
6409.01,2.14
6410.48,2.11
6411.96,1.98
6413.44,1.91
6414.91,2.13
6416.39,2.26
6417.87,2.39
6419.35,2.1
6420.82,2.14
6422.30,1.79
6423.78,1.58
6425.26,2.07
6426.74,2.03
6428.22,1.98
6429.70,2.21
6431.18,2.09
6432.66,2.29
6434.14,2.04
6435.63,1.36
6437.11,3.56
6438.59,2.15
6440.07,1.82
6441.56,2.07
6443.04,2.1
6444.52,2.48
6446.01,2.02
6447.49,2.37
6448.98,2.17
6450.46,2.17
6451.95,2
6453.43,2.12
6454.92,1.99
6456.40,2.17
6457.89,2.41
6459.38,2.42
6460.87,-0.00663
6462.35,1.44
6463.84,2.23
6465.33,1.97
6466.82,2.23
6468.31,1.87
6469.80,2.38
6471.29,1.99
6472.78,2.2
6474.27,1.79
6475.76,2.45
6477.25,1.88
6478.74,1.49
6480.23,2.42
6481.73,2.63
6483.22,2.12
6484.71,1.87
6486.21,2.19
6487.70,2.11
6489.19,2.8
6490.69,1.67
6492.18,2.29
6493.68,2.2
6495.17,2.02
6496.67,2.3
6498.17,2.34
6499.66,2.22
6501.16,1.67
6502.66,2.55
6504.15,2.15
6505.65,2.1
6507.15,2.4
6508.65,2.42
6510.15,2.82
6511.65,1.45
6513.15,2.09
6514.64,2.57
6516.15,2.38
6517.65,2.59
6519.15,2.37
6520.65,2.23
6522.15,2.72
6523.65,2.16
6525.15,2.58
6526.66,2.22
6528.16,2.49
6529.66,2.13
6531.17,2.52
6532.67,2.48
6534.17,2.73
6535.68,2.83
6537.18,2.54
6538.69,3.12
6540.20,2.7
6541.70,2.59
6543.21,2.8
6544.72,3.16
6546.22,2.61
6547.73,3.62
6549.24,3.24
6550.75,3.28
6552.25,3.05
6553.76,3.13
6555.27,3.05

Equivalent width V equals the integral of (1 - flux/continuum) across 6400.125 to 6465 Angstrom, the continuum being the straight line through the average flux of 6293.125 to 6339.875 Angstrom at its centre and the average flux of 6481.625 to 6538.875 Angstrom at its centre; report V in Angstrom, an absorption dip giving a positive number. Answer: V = 6.1 Angstrom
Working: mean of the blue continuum 2.1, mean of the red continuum 2.32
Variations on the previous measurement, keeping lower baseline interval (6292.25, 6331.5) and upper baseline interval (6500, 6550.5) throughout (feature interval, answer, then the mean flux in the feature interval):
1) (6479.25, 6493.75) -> 1.3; 2.22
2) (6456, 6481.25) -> 4.6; 1.96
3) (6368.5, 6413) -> 5.9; 1.94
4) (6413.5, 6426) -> 1.4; 2.05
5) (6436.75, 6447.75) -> 0.3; 2.28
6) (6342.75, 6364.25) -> 0.4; 2.12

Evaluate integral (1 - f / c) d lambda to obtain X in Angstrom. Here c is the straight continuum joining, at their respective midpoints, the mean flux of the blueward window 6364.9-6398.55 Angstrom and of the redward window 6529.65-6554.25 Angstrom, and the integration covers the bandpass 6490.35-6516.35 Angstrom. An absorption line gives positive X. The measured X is 4.5 Angstrom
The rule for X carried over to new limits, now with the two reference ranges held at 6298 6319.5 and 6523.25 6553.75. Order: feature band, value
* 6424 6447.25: 3.1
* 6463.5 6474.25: 1.9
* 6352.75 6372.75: 0.1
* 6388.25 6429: 7.8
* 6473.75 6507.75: 6.0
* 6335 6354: 1.9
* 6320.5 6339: 0.1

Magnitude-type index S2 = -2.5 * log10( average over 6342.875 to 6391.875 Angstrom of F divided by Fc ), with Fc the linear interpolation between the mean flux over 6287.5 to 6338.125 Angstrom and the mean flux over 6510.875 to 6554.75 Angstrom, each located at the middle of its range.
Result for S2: 0.08 mag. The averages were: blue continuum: 2.09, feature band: 2.06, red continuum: 2.64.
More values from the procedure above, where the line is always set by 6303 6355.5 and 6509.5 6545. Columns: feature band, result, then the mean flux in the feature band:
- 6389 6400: 0.192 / 1.84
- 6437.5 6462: 0.139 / 2.04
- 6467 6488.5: 0.136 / 2.11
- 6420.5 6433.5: 0.128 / 2.02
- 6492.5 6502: 0.141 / 2.13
